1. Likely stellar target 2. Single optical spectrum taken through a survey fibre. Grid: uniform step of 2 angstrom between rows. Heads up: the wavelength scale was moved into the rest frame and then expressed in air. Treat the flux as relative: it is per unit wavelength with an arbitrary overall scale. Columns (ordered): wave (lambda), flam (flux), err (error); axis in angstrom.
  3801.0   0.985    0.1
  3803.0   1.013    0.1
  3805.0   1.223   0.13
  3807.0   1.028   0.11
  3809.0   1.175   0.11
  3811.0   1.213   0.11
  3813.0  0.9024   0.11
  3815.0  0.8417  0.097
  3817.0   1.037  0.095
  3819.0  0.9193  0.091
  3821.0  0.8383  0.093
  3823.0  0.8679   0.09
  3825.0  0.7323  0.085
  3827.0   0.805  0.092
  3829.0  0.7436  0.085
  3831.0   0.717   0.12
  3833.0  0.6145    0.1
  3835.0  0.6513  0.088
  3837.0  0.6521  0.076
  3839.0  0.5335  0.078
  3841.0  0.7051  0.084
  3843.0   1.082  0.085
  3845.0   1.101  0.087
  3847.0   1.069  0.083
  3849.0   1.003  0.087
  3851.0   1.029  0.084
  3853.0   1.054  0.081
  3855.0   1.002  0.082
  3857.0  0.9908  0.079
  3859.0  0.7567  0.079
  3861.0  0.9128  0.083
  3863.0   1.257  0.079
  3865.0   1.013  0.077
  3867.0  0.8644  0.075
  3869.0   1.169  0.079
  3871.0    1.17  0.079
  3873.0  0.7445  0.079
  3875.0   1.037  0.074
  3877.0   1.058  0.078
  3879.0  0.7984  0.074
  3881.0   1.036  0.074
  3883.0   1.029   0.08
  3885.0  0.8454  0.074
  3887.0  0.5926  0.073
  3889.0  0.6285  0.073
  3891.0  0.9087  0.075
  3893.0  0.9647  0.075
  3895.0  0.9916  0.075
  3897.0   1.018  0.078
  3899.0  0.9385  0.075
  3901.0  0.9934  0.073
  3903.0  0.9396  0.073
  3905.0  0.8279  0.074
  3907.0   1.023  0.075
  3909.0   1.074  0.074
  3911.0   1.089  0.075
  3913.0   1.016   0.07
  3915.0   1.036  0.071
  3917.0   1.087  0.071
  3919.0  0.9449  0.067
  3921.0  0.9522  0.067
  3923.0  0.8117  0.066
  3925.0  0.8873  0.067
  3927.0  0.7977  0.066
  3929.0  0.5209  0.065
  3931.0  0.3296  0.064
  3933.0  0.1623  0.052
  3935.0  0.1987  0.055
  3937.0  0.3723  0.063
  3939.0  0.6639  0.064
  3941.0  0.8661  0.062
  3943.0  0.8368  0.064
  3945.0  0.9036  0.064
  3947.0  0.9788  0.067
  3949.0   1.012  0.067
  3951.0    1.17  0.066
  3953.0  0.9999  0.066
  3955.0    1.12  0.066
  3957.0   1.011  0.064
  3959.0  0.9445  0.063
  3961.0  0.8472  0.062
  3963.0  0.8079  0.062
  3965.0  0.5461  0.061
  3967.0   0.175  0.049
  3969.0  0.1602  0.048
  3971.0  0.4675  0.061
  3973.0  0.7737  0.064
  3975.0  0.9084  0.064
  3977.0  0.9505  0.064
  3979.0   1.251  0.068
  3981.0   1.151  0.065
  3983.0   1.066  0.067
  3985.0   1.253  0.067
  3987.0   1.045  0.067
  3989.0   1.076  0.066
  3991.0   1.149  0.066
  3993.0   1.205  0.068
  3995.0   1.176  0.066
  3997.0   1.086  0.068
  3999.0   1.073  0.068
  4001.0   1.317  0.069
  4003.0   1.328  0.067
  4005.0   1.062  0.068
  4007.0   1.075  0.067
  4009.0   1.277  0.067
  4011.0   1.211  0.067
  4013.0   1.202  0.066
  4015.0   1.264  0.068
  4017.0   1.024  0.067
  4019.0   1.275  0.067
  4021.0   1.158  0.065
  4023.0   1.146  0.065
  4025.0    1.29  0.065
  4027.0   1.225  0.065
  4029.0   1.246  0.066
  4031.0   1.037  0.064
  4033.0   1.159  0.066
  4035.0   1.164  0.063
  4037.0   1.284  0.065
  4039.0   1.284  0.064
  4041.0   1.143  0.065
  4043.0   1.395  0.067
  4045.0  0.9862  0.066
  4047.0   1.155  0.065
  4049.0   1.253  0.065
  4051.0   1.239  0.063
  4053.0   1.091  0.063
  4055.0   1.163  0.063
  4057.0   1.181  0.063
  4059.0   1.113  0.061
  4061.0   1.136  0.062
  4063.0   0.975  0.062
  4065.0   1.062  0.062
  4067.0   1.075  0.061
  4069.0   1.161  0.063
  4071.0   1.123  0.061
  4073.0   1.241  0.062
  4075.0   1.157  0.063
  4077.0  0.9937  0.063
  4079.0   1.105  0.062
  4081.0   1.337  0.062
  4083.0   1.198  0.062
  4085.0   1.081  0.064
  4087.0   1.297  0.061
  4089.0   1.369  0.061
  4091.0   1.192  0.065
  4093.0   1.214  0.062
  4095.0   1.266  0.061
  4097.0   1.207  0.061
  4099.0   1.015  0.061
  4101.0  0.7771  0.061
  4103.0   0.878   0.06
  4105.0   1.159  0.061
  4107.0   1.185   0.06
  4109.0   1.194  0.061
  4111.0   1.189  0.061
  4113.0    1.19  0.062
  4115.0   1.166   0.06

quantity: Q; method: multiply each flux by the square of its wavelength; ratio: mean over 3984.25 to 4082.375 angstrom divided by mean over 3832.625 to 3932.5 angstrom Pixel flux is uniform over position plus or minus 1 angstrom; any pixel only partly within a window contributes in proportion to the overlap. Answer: 1.4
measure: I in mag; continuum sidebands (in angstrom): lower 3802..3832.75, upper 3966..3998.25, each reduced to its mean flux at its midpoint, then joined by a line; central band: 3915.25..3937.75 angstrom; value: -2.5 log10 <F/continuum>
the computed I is 0.38 mag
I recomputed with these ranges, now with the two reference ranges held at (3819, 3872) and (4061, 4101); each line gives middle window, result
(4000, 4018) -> -0.117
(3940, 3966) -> 0.097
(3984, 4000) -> -0.077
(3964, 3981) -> 0.453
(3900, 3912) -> -0.031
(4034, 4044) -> -0.136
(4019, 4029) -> -0.119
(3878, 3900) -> 0.069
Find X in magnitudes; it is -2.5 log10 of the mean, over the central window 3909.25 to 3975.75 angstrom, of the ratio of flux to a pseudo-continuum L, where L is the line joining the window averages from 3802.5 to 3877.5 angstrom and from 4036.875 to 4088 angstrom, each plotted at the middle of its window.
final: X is 0.319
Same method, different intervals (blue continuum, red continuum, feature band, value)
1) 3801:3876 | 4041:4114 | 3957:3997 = 0.18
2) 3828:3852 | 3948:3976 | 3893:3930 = -0.18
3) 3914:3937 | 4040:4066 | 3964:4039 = -0.10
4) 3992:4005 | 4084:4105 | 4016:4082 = 0.00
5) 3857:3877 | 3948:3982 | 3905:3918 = -0.12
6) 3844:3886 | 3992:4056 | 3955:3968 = 0.42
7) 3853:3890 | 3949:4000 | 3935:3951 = 0.19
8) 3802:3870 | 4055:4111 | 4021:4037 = -0.09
